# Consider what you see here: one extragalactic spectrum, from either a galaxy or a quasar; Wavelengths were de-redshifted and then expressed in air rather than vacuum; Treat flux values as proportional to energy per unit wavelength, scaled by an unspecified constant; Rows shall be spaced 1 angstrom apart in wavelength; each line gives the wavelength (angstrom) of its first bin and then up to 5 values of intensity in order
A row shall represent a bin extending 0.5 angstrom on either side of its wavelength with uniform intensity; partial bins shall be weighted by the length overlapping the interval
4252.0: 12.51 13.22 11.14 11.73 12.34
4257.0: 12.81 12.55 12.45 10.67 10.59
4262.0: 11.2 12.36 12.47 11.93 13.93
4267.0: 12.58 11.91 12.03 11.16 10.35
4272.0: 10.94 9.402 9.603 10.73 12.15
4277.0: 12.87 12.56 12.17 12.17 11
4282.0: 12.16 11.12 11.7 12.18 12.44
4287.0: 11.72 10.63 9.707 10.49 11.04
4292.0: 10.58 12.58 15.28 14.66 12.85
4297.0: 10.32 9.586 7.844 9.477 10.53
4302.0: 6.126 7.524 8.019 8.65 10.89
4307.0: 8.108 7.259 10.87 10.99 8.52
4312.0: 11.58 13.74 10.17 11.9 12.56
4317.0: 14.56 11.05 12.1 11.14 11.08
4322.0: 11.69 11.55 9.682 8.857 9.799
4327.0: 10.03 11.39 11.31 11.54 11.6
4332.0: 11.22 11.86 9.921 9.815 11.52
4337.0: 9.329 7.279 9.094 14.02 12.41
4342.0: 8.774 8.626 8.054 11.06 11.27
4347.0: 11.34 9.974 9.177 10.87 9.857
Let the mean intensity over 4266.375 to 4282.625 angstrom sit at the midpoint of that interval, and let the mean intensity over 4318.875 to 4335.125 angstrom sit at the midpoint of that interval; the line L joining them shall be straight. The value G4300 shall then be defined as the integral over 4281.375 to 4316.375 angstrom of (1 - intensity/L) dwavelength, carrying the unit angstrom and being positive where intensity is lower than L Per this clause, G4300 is 1.7 angstrom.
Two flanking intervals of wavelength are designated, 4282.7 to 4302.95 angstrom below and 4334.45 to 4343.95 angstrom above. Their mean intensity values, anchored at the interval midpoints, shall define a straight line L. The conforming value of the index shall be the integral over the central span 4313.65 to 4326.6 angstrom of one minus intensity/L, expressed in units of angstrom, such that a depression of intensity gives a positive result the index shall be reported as -1.05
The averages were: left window 11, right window 10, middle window 11.2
